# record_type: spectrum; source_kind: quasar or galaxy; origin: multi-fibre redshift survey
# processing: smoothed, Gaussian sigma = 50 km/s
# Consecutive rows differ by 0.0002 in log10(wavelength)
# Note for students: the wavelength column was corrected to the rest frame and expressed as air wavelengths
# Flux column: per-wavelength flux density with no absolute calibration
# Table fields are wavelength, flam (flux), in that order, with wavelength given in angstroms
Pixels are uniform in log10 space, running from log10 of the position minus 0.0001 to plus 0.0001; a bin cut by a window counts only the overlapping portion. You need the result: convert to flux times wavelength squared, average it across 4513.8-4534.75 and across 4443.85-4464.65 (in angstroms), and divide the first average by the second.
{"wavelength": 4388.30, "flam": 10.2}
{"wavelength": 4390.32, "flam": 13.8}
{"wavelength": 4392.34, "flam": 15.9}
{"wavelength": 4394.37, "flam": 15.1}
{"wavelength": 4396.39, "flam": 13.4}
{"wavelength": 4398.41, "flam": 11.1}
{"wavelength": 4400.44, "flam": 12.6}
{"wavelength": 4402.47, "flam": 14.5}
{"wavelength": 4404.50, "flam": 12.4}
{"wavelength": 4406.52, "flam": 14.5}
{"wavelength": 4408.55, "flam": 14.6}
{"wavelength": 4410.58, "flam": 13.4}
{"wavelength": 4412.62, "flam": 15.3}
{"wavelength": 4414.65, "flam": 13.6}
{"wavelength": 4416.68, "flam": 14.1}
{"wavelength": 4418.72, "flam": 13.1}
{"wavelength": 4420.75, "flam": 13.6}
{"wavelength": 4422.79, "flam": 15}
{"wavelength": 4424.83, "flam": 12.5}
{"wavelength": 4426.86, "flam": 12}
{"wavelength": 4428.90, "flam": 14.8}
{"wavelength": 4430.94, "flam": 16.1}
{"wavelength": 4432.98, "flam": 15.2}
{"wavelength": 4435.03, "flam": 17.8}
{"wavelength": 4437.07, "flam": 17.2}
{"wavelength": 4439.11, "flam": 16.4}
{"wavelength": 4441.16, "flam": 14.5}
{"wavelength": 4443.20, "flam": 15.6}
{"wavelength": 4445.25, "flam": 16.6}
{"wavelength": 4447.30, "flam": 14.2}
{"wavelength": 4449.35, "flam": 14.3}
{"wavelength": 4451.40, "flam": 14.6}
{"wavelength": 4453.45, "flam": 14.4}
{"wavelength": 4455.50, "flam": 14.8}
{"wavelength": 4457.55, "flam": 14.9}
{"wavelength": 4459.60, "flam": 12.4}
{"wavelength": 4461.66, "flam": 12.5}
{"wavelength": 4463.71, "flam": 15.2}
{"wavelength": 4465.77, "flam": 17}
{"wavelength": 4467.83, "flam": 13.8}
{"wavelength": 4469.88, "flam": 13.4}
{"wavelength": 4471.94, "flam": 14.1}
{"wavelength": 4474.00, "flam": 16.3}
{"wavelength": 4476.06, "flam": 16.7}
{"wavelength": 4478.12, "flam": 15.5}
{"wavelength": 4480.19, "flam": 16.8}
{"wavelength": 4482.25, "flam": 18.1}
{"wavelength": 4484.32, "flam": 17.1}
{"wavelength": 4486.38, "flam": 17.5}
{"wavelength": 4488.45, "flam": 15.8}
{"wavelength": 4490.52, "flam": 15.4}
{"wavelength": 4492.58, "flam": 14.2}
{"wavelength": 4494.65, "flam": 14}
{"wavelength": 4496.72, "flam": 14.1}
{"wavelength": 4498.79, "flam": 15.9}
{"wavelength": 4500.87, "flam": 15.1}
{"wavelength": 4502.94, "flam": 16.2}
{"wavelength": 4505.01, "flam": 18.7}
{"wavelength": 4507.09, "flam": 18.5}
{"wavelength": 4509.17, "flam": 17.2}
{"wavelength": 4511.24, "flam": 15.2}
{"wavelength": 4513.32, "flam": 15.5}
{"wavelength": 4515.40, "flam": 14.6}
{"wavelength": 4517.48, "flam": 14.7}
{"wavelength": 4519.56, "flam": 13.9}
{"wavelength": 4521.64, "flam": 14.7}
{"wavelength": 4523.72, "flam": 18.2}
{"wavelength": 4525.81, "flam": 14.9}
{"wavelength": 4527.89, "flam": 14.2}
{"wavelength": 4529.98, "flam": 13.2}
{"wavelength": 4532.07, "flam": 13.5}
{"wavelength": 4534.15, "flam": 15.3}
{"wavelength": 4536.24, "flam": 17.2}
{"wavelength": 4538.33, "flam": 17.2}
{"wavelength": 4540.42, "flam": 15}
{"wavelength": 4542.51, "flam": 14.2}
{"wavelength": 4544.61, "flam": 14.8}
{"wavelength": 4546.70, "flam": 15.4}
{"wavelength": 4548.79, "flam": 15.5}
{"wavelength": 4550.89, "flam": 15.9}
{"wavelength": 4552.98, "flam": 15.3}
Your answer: 1.05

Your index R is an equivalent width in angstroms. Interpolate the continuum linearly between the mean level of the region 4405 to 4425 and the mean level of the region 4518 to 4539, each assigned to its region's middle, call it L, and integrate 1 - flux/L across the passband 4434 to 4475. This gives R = -1.7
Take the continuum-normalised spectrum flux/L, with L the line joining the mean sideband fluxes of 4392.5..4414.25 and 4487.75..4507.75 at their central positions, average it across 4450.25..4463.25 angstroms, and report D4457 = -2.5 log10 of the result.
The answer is 0.07 mag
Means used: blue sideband 13.8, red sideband 15.7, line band 14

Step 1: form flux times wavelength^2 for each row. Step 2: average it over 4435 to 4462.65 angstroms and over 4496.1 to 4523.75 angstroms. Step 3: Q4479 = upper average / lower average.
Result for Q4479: 1.1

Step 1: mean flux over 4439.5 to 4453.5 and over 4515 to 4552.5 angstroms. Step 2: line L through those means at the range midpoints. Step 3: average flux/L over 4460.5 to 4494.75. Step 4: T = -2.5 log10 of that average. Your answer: -0.03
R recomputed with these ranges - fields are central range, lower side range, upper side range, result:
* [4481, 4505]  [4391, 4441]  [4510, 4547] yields -1.7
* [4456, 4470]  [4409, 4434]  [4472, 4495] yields 1.1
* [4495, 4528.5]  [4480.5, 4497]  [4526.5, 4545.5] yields -0.6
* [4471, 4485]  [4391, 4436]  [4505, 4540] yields -1.3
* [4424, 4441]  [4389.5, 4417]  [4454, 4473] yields -1.4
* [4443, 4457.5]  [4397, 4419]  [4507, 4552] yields -0.7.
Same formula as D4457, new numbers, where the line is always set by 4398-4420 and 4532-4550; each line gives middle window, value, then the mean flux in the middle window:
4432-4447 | -0.15 mag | 16.1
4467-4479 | -0.03 mag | 15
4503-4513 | -0.15 mag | 17.1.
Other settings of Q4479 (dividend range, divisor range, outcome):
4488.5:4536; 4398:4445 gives 1.11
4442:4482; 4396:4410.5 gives 1.15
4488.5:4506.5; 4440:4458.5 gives 1.07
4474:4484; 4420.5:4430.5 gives 1.25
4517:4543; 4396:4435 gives 1.15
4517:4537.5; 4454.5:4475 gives 1.07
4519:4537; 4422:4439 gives 1.03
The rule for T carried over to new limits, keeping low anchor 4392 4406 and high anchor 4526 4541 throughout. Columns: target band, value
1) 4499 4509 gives -0.156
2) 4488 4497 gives -0.007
